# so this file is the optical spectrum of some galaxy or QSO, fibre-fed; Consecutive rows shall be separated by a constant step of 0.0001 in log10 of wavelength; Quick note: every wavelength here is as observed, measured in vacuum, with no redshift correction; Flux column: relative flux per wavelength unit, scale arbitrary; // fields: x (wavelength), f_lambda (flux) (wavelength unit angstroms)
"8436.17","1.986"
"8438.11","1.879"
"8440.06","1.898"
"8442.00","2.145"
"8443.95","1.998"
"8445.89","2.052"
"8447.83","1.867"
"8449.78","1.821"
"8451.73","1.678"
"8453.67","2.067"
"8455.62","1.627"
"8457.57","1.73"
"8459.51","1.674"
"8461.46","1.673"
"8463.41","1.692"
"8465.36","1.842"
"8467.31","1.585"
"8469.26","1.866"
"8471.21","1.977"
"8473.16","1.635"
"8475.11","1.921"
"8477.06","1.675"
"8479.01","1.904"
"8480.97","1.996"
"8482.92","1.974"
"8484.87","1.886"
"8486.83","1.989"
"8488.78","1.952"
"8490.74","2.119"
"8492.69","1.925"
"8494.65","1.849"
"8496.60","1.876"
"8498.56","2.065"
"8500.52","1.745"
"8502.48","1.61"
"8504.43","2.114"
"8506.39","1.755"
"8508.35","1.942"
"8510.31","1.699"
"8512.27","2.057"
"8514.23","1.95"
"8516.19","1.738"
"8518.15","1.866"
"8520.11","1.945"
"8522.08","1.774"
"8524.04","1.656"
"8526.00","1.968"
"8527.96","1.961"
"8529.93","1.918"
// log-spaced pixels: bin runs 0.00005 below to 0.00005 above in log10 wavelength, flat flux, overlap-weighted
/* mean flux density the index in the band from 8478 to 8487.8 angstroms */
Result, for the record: 1.95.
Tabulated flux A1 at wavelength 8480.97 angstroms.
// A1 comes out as 1.996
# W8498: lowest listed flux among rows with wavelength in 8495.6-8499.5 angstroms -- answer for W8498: 1.876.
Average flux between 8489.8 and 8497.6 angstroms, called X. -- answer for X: 1.94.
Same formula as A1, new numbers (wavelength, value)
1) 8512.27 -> 2.057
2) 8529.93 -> 1.918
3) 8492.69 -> 1.925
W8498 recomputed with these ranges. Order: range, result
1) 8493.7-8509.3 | 1.61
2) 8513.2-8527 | 1.656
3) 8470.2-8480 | 1.635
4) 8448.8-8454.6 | 1.678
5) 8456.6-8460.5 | 1.674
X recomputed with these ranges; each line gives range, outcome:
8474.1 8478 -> 1.8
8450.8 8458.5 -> 1.78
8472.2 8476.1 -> 1.78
